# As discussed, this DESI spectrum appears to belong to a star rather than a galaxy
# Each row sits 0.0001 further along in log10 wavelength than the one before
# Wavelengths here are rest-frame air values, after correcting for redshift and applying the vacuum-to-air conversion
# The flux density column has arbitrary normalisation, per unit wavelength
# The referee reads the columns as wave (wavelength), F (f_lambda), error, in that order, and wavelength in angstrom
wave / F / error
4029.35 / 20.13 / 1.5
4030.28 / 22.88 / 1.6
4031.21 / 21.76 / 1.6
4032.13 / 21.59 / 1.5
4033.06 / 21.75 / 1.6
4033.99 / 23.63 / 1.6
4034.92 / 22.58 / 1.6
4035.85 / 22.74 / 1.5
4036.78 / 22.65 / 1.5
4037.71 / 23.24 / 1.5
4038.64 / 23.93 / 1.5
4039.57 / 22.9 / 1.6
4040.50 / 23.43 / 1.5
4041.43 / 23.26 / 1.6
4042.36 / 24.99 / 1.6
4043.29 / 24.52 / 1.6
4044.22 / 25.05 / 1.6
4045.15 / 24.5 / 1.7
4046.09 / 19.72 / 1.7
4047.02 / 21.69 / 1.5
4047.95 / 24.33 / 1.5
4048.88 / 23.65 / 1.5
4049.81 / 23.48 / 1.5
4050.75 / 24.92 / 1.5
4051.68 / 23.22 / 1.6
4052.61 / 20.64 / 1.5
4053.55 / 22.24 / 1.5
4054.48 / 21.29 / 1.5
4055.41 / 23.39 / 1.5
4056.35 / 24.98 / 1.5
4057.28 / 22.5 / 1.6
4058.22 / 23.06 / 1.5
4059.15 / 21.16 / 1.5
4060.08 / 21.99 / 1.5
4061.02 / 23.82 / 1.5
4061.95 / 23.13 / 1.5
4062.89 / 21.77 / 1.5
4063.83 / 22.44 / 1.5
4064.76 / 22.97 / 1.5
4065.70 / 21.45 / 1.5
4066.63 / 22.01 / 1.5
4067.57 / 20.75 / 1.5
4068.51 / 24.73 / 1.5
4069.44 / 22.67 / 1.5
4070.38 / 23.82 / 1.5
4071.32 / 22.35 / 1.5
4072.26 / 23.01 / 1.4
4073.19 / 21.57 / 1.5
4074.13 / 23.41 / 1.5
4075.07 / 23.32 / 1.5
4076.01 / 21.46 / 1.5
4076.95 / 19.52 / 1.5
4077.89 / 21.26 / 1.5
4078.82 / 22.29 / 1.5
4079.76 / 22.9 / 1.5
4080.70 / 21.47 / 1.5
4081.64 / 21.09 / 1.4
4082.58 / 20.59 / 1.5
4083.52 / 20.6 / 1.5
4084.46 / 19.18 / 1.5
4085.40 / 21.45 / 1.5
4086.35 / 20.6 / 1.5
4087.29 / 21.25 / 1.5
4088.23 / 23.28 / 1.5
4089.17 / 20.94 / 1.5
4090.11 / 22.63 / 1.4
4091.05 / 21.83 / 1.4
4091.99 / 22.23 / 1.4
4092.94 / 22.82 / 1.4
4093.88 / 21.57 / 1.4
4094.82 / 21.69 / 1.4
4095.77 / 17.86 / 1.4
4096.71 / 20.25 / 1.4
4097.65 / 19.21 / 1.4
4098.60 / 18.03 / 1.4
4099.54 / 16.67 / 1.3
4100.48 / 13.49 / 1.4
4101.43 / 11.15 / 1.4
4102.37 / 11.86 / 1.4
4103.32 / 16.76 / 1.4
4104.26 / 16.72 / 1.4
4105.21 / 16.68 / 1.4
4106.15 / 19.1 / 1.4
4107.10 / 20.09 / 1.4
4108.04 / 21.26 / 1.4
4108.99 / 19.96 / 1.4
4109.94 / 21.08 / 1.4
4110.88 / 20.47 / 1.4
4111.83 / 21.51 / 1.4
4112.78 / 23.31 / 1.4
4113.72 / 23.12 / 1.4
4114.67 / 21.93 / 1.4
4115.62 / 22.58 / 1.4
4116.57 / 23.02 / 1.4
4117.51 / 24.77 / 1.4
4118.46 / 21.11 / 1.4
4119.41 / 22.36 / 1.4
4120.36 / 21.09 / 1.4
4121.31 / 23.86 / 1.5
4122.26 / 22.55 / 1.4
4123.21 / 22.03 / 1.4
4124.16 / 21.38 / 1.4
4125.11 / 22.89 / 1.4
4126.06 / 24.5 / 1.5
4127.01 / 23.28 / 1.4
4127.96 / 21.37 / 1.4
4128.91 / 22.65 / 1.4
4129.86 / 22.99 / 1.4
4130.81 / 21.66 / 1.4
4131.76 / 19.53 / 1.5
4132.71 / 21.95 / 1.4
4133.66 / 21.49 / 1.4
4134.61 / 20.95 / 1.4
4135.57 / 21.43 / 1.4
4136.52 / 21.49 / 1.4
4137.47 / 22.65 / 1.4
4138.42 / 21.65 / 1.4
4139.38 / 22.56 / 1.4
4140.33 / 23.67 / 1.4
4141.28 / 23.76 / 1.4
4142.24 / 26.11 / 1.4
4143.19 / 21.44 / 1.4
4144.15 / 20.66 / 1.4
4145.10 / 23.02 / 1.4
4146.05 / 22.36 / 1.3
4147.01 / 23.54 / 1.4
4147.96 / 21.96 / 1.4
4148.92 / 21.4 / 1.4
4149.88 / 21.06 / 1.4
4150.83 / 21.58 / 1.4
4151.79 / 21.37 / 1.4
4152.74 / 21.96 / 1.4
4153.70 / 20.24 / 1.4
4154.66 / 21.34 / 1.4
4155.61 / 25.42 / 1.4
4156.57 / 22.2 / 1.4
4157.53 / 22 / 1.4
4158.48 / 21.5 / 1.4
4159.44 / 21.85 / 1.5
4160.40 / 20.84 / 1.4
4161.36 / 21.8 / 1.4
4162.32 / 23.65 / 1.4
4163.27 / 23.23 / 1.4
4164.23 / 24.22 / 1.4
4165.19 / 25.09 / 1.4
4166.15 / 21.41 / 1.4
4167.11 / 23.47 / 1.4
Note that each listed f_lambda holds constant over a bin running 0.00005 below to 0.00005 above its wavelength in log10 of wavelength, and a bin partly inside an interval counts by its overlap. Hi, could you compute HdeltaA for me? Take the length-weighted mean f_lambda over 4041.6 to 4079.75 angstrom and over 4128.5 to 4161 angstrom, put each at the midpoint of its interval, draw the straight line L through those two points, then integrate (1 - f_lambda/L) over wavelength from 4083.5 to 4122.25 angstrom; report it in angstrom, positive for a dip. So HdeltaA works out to 3.7 angstrom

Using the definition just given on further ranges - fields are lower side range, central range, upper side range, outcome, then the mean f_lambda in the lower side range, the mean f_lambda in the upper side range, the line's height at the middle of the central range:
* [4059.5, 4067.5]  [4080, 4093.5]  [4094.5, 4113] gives -1.0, 22.3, 18.3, 20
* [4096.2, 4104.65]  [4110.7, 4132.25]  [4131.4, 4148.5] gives -3.4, 16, 22.3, 19.3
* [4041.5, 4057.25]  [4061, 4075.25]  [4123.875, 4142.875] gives 0.3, 23.3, 22.4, 23.1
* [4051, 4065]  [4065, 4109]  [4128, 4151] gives 4.0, 22.6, 22.1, 22.4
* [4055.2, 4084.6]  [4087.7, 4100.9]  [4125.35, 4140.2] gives 1.2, 22.2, 22.1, 22.2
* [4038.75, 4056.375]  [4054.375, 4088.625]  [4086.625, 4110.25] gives -1.3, 23.2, 19.1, 21.3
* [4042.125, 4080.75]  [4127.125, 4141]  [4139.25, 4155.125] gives 0.2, 22.7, 22.2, 22.3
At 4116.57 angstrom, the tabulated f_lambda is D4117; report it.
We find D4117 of 23.02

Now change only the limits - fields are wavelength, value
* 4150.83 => 21.58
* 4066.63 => 22.01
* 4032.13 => 21.59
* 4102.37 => 11.86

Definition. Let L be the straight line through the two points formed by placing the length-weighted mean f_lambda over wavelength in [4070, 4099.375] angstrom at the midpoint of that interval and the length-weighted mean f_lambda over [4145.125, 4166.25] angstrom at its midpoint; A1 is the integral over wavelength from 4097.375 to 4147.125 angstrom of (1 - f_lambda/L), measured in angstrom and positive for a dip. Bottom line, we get 1.91 angstrom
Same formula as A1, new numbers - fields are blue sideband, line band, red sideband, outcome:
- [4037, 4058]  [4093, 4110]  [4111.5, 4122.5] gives 3.5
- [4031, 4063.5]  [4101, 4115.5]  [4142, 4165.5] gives 2.2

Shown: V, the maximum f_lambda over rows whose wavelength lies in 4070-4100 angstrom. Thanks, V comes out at 23.82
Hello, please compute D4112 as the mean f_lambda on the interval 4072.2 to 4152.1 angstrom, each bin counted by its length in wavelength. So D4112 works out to 21.2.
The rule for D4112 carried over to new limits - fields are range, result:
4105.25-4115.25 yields 21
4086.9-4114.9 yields 19.6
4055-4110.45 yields 20.9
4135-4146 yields 22.6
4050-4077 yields 22.6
